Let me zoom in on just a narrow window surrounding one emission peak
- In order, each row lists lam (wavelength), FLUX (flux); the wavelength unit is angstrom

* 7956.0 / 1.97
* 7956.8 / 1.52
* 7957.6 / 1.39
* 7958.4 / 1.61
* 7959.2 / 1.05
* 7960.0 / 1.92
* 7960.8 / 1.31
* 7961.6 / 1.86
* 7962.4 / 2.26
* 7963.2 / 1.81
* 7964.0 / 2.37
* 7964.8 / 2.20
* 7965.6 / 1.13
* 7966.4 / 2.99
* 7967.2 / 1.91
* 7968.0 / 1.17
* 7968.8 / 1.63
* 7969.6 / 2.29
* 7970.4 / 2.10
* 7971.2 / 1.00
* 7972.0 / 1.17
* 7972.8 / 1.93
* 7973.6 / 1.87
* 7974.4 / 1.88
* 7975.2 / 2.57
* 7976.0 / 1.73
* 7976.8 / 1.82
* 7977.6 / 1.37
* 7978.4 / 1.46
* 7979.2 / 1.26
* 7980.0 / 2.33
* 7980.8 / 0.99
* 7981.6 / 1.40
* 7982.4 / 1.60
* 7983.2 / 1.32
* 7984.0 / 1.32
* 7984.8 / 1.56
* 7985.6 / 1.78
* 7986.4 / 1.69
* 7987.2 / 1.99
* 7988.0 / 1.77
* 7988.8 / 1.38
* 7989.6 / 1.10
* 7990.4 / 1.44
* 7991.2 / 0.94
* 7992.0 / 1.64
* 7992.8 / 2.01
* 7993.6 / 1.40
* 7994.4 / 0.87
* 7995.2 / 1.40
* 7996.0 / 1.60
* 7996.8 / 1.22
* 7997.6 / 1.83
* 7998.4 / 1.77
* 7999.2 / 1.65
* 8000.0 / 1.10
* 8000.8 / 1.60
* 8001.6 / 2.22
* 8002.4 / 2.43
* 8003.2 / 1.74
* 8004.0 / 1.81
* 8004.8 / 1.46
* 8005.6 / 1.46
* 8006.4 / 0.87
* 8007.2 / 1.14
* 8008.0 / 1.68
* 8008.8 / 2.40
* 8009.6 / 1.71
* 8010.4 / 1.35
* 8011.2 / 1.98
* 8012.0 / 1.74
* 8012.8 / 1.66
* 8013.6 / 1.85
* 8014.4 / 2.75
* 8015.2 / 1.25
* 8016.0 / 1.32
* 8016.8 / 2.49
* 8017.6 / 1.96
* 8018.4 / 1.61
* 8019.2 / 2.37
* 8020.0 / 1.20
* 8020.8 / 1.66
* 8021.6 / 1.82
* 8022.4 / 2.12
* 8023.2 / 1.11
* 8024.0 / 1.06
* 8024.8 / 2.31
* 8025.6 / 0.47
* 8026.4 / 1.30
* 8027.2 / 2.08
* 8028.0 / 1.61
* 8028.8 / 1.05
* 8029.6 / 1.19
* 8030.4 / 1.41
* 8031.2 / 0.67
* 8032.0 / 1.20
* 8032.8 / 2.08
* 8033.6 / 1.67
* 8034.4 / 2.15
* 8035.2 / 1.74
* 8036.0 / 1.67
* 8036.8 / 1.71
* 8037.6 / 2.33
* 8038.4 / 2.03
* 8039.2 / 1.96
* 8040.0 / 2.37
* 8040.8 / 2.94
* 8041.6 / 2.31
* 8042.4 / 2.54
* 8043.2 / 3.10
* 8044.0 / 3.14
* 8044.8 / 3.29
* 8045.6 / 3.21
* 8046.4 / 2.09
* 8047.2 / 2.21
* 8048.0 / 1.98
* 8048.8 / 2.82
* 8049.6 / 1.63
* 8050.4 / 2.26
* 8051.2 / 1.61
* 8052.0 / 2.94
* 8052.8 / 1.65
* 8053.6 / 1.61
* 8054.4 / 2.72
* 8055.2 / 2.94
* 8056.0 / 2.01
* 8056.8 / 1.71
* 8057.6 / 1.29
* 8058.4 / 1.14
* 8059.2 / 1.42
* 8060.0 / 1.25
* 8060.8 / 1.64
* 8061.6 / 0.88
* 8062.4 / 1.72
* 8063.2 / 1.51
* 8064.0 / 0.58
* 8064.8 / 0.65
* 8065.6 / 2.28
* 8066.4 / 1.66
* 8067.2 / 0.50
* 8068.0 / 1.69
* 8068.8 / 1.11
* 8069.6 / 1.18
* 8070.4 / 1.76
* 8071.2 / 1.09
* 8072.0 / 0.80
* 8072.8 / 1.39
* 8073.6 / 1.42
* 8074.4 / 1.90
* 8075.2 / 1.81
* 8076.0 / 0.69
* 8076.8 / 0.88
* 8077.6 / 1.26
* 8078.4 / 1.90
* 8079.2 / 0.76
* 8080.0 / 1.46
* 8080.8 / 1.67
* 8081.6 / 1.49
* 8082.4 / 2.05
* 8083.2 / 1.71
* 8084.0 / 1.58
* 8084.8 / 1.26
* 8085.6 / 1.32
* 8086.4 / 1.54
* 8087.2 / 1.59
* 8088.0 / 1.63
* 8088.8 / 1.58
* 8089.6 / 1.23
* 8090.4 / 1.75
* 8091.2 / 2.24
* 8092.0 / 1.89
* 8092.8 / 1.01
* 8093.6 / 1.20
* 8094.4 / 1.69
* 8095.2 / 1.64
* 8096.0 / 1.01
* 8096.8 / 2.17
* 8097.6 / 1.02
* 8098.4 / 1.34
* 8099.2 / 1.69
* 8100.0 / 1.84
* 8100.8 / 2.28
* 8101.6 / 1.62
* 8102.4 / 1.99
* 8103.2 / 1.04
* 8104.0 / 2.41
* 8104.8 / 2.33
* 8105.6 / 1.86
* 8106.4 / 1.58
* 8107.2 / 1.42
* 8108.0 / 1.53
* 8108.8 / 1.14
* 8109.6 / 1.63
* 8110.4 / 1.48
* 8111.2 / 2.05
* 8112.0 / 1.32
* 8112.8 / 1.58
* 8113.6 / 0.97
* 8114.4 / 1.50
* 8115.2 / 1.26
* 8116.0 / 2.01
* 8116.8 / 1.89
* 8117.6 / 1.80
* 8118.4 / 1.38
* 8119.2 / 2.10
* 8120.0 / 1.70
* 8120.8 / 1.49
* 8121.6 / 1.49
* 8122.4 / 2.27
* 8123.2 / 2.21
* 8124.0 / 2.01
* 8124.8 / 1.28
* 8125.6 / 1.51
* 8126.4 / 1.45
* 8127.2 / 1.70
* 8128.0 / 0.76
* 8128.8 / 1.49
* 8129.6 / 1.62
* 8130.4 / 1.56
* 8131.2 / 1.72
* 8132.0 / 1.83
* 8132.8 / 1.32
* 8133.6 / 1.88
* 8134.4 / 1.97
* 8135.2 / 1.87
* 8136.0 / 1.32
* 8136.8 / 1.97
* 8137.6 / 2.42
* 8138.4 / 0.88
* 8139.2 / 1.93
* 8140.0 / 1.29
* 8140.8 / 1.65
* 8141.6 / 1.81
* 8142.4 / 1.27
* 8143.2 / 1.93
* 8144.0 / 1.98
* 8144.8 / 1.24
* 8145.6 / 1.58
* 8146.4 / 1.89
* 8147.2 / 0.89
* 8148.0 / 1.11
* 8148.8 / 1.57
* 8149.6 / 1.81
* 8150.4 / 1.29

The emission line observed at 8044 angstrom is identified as [O III] 5007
